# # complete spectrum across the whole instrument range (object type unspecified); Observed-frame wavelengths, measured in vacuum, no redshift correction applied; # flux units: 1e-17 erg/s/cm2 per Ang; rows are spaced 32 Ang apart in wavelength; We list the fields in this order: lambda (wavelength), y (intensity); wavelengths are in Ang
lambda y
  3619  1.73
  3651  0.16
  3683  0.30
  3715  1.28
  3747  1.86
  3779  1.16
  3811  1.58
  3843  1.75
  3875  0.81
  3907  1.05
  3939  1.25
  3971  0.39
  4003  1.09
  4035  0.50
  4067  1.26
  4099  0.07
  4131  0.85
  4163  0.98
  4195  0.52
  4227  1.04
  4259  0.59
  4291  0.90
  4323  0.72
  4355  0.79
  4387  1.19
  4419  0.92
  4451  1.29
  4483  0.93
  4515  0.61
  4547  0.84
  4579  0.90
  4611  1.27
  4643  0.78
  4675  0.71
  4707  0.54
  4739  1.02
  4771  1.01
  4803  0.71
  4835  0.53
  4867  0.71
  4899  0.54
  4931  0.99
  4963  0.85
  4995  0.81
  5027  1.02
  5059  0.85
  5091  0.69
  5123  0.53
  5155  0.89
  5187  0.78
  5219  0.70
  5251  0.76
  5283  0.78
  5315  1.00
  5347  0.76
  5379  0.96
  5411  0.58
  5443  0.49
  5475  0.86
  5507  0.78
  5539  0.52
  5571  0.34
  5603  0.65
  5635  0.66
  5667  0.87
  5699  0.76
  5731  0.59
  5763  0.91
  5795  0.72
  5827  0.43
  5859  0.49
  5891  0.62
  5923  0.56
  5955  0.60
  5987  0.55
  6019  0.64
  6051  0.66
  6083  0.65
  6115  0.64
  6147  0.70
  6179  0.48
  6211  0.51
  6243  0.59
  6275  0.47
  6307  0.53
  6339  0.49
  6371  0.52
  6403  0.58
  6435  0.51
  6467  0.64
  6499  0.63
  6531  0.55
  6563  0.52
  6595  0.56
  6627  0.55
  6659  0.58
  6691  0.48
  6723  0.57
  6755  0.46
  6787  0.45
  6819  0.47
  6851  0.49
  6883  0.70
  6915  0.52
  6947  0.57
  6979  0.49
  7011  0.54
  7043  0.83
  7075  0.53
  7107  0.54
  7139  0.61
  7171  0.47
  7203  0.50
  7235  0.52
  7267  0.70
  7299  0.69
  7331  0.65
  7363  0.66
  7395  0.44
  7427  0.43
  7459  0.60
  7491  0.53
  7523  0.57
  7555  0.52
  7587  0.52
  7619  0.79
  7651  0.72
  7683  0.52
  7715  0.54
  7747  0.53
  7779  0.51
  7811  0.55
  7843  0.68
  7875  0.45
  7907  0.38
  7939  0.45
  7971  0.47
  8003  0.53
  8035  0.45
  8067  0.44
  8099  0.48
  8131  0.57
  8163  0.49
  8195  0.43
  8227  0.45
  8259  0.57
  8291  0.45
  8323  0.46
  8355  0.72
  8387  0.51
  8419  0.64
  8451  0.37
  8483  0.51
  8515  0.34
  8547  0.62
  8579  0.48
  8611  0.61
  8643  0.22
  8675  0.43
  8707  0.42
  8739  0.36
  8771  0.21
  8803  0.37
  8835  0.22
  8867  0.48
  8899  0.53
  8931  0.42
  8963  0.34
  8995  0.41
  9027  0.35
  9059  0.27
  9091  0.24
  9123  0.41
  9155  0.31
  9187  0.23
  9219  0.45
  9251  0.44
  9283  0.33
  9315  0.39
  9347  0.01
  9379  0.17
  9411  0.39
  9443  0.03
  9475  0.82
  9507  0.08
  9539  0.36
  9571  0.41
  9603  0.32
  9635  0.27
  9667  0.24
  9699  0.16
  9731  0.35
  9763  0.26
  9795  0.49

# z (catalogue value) 0.07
